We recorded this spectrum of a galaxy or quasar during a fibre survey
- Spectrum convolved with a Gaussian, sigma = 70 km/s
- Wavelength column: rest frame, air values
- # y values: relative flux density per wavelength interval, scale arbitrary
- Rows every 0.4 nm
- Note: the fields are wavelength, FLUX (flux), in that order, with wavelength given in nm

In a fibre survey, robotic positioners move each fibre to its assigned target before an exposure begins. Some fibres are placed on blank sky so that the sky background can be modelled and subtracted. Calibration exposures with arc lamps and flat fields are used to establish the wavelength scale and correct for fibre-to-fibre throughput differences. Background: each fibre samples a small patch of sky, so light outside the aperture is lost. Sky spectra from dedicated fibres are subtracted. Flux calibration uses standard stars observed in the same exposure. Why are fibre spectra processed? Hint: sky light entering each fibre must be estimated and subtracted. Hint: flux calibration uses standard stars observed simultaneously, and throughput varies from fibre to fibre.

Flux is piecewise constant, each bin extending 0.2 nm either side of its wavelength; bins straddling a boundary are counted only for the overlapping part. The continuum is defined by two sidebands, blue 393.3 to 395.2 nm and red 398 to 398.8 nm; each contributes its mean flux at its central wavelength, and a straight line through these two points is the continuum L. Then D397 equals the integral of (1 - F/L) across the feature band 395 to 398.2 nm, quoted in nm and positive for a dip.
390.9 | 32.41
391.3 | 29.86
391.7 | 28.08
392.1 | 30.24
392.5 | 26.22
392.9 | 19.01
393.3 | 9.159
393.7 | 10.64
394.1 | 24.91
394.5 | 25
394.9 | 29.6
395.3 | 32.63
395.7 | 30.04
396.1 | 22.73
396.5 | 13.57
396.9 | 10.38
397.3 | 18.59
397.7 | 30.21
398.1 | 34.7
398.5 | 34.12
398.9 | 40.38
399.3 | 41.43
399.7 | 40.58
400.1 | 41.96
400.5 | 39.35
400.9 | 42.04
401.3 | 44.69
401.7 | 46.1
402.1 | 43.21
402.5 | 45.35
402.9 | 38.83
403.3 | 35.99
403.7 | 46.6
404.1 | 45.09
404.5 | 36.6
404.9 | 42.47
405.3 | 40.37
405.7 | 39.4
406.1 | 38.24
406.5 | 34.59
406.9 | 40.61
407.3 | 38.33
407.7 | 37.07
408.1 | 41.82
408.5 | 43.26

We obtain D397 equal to 0.54 nm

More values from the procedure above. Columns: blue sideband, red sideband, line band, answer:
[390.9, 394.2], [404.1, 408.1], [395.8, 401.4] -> -0.307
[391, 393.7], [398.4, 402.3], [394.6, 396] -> 0.005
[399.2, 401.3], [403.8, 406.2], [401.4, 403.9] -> -0.104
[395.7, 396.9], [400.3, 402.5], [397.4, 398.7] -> -0.222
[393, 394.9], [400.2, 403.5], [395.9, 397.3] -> 0.550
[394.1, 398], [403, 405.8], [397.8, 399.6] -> -0.489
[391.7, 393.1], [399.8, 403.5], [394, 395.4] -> 0.083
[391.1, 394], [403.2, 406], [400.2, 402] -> -0.380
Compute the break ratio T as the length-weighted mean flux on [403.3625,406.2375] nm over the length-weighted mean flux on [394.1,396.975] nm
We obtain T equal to 1.7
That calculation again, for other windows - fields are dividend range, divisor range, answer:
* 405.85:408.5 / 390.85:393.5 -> 1.58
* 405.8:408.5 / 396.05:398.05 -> 1.94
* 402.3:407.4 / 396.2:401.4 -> 1.23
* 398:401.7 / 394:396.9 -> 1.65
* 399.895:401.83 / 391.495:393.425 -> 1.85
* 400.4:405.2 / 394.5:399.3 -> 1.53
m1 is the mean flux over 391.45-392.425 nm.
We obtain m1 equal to 28.8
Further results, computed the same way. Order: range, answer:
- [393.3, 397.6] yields 21.4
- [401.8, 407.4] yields 40.5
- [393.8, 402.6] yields 32.9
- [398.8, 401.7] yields 41.8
